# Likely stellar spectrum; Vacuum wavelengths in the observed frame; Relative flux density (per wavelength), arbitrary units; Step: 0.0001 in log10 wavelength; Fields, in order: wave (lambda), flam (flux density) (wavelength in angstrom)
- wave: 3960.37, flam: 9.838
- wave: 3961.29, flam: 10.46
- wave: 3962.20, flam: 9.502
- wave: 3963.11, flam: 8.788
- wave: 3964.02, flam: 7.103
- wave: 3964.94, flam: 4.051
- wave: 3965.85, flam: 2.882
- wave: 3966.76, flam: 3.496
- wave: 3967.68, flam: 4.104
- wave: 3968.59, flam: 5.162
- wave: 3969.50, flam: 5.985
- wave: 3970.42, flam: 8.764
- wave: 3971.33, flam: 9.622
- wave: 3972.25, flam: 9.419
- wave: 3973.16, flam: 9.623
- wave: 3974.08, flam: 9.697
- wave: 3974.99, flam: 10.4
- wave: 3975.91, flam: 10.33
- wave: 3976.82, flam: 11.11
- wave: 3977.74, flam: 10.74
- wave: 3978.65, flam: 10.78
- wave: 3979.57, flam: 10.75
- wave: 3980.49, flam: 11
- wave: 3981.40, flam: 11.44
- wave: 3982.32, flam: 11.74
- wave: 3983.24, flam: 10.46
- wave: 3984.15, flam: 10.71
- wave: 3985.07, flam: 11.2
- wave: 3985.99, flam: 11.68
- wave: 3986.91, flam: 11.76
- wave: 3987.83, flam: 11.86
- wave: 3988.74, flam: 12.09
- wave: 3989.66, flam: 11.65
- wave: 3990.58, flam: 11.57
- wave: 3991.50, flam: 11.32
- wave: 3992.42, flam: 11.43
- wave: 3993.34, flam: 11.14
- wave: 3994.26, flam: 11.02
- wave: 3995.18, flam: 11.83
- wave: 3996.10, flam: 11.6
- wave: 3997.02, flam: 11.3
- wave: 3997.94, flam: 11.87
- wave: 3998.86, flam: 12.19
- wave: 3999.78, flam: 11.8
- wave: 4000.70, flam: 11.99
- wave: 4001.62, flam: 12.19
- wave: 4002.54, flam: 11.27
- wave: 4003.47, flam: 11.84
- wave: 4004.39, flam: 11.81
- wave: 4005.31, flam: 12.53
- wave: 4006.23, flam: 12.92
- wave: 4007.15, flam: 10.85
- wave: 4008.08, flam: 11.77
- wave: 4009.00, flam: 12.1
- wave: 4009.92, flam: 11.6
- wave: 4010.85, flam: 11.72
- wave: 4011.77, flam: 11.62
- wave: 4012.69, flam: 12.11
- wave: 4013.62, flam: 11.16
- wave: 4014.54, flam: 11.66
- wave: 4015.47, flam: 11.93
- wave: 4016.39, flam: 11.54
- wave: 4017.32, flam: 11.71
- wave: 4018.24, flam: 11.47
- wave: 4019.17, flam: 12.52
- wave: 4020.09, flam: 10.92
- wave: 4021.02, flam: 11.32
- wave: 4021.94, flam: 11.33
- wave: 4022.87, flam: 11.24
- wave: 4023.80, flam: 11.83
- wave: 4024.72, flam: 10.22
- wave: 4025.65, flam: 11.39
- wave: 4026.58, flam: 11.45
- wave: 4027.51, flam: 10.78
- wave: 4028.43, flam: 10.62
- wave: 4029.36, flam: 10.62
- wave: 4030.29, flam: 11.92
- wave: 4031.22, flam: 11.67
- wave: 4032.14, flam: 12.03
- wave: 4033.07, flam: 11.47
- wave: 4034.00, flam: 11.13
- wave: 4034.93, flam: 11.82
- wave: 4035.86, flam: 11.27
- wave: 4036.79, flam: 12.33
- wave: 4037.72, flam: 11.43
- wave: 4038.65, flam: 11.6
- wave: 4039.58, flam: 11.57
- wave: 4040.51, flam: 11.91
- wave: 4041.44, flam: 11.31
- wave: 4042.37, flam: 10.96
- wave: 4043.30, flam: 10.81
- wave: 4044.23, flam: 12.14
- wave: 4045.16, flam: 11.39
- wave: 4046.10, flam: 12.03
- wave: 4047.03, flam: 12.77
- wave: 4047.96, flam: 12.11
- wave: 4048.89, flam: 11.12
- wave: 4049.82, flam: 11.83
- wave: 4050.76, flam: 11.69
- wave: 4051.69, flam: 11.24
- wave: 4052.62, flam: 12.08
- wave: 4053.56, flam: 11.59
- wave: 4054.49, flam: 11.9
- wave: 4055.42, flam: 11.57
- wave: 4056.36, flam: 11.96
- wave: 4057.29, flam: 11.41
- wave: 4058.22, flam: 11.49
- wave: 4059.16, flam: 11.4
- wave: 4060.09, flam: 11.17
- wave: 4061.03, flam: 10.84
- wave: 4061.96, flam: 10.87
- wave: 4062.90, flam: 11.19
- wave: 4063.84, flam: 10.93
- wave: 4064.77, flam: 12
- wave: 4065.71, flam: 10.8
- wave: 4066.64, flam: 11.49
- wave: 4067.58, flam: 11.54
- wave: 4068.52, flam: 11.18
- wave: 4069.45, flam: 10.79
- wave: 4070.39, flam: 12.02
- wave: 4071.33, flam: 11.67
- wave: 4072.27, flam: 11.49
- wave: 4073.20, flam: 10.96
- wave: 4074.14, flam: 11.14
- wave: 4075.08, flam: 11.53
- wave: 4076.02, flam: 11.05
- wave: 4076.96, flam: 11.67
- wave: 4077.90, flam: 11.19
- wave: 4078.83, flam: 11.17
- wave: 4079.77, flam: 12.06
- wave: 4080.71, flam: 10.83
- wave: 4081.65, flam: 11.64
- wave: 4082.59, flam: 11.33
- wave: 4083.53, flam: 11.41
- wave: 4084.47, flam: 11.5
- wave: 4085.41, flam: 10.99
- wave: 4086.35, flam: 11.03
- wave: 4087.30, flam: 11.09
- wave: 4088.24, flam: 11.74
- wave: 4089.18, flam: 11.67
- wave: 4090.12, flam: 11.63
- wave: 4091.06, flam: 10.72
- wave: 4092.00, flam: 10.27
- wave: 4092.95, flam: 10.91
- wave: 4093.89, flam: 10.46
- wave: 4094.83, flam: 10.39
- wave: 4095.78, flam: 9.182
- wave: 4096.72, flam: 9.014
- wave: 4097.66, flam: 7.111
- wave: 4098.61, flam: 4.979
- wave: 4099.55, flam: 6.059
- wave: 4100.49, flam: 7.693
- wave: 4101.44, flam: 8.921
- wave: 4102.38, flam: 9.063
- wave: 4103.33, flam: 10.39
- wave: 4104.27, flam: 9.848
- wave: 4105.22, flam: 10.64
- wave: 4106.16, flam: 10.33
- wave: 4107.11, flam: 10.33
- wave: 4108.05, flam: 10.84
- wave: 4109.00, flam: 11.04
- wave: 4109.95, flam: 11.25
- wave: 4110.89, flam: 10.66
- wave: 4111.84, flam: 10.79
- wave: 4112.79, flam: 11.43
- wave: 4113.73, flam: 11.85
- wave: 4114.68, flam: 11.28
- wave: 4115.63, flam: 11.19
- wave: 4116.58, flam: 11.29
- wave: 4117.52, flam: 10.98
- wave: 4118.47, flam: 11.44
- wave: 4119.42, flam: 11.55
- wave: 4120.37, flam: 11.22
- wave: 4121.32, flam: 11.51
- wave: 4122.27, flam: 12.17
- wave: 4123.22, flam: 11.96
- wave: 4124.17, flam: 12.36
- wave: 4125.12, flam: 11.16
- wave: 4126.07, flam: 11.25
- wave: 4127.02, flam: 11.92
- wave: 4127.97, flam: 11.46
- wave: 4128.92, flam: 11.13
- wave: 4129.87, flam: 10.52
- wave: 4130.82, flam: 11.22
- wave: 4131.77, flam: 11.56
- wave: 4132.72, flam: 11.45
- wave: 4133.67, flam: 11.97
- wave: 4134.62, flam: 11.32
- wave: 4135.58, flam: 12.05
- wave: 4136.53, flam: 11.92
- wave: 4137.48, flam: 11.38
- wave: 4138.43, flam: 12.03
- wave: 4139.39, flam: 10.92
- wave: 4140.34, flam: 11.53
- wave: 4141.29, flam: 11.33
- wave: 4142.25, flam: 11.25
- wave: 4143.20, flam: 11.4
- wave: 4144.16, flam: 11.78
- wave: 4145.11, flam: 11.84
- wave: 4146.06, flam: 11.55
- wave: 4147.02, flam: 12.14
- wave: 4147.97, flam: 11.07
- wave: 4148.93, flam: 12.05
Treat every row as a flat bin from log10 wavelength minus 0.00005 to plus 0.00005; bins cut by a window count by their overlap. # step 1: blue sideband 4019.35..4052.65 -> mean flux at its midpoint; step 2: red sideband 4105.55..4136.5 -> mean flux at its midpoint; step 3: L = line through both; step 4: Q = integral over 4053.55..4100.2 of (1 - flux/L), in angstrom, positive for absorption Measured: 2.3 angstrom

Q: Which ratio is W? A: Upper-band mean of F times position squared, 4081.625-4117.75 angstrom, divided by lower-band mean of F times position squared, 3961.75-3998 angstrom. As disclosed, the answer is 1.1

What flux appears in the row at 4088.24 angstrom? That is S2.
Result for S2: 11.74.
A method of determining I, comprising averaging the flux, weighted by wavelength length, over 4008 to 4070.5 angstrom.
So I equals 11.5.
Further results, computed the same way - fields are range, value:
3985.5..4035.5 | 11.6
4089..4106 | 9.37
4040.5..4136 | 11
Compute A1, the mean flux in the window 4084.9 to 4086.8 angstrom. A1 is 11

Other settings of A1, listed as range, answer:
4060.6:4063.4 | 11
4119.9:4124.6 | 11.8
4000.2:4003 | 11.8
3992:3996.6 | 11.4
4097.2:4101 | 6.47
